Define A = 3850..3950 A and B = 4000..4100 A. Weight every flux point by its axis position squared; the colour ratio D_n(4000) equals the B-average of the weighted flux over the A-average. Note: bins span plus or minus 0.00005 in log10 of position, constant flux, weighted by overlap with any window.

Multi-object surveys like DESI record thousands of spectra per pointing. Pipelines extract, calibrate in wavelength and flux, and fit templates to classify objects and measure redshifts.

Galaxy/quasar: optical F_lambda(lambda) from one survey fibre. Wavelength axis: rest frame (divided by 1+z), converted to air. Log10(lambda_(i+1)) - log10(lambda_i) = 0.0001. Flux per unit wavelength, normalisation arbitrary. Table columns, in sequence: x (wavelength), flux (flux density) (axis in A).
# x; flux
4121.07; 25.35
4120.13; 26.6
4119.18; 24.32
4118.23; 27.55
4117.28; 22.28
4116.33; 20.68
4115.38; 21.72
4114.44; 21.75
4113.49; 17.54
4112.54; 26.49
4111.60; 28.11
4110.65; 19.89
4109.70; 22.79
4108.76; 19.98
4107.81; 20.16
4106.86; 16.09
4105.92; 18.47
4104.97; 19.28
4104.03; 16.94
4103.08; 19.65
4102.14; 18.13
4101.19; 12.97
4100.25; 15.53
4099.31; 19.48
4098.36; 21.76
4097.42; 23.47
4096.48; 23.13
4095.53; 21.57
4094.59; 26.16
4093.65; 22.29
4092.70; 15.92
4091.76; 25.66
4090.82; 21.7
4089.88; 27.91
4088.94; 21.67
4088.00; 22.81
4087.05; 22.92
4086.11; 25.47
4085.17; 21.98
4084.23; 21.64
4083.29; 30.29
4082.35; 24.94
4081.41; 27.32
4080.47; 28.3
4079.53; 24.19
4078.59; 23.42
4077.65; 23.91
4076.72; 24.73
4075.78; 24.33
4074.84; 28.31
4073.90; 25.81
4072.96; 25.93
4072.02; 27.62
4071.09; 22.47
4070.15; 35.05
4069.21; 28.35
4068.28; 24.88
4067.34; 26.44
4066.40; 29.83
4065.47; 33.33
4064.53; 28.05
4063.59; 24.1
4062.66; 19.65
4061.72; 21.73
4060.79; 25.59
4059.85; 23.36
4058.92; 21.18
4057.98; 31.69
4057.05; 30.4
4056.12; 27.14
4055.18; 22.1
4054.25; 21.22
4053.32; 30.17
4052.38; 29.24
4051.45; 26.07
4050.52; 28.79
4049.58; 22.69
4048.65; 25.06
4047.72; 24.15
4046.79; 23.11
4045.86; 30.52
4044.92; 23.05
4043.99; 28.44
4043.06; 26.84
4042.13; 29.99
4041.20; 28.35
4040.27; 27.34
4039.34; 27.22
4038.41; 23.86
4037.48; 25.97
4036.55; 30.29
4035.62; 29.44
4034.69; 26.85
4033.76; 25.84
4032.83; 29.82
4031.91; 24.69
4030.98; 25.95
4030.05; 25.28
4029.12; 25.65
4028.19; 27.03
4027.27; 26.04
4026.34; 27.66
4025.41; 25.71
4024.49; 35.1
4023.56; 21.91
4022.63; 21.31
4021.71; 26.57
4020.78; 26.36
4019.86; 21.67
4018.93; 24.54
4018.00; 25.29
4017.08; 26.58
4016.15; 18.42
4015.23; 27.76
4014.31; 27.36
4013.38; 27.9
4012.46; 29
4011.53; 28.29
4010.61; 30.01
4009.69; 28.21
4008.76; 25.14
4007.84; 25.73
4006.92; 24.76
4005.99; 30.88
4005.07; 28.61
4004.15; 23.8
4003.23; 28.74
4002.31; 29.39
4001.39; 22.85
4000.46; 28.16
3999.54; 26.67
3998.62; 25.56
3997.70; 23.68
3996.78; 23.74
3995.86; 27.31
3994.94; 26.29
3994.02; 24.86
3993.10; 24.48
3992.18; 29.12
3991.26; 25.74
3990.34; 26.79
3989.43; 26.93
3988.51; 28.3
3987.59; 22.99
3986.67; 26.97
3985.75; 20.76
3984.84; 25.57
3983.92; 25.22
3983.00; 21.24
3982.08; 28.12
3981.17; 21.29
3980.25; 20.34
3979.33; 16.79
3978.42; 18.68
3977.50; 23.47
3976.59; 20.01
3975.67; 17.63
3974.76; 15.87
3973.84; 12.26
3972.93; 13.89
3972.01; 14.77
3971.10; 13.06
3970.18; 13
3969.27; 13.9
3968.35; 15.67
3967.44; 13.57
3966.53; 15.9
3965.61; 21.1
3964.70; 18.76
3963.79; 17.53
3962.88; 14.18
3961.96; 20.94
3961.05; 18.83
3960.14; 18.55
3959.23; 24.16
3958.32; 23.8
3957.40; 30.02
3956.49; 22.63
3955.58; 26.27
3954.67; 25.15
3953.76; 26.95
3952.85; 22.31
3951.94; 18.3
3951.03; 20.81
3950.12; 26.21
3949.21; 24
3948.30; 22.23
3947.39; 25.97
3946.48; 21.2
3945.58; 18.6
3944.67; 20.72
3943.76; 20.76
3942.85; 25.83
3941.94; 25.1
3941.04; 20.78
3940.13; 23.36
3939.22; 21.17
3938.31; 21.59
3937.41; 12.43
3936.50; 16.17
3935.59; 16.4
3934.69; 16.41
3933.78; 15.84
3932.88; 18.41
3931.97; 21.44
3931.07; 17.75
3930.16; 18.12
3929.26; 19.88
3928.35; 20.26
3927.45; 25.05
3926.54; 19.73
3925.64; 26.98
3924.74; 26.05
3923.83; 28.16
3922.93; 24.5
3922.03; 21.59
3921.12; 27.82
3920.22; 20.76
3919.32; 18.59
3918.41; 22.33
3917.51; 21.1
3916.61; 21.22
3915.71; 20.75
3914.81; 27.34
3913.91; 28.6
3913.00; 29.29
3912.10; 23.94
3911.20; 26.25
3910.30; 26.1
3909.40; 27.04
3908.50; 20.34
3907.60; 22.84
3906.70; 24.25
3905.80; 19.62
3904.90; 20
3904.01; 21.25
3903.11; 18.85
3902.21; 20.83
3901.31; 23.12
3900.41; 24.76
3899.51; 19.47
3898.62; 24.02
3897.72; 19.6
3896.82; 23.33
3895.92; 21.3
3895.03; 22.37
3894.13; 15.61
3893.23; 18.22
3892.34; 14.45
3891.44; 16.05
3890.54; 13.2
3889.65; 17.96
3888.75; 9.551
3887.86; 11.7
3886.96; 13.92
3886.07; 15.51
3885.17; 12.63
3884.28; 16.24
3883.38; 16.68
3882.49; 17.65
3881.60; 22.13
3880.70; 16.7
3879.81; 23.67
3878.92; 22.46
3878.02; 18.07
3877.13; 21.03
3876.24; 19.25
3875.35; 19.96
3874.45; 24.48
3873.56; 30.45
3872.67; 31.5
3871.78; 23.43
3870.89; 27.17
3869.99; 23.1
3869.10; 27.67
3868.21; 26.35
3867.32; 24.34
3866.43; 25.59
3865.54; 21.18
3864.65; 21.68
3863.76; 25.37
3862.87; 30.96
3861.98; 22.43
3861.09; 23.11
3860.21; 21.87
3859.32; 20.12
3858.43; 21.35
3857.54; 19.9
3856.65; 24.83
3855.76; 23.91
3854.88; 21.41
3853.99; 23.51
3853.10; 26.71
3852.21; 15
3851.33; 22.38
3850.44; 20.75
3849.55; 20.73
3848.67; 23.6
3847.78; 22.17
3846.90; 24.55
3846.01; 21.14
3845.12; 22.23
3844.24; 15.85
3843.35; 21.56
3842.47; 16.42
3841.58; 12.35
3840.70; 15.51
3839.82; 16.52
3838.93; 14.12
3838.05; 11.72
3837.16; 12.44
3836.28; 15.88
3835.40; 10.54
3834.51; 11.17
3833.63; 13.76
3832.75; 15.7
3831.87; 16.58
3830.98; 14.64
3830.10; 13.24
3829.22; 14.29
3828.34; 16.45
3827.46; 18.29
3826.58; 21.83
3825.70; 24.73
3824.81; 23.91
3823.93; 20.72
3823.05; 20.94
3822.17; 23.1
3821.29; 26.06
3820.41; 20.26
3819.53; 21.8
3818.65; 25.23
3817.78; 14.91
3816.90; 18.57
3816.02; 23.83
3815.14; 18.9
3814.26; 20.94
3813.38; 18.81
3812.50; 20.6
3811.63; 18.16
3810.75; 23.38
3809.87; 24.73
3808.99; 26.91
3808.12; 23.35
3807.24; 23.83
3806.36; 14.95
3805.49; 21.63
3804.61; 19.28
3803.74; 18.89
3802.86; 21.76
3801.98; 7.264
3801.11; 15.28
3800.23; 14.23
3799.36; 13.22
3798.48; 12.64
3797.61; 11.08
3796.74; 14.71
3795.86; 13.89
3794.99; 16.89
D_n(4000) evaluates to 1.29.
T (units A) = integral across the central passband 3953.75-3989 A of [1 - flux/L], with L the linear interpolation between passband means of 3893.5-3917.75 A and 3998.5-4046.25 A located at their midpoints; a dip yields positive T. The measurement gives 6.8 A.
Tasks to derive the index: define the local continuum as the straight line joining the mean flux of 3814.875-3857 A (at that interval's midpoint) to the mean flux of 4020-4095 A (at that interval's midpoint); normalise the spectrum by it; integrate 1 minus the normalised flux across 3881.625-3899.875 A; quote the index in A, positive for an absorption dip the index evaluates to 3.2 A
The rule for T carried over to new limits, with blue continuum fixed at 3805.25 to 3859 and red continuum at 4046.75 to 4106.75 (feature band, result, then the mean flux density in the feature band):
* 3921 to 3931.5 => -0.7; 22.8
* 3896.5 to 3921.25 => -2.2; 22.9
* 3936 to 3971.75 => 2.2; 20.5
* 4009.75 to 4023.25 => -1.6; 25.8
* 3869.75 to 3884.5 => -1.2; 22.1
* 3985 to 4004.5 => -2.8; 25.9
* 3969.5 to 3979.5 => 2.7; 16.3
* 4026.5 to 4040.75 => -2.1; 26.8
